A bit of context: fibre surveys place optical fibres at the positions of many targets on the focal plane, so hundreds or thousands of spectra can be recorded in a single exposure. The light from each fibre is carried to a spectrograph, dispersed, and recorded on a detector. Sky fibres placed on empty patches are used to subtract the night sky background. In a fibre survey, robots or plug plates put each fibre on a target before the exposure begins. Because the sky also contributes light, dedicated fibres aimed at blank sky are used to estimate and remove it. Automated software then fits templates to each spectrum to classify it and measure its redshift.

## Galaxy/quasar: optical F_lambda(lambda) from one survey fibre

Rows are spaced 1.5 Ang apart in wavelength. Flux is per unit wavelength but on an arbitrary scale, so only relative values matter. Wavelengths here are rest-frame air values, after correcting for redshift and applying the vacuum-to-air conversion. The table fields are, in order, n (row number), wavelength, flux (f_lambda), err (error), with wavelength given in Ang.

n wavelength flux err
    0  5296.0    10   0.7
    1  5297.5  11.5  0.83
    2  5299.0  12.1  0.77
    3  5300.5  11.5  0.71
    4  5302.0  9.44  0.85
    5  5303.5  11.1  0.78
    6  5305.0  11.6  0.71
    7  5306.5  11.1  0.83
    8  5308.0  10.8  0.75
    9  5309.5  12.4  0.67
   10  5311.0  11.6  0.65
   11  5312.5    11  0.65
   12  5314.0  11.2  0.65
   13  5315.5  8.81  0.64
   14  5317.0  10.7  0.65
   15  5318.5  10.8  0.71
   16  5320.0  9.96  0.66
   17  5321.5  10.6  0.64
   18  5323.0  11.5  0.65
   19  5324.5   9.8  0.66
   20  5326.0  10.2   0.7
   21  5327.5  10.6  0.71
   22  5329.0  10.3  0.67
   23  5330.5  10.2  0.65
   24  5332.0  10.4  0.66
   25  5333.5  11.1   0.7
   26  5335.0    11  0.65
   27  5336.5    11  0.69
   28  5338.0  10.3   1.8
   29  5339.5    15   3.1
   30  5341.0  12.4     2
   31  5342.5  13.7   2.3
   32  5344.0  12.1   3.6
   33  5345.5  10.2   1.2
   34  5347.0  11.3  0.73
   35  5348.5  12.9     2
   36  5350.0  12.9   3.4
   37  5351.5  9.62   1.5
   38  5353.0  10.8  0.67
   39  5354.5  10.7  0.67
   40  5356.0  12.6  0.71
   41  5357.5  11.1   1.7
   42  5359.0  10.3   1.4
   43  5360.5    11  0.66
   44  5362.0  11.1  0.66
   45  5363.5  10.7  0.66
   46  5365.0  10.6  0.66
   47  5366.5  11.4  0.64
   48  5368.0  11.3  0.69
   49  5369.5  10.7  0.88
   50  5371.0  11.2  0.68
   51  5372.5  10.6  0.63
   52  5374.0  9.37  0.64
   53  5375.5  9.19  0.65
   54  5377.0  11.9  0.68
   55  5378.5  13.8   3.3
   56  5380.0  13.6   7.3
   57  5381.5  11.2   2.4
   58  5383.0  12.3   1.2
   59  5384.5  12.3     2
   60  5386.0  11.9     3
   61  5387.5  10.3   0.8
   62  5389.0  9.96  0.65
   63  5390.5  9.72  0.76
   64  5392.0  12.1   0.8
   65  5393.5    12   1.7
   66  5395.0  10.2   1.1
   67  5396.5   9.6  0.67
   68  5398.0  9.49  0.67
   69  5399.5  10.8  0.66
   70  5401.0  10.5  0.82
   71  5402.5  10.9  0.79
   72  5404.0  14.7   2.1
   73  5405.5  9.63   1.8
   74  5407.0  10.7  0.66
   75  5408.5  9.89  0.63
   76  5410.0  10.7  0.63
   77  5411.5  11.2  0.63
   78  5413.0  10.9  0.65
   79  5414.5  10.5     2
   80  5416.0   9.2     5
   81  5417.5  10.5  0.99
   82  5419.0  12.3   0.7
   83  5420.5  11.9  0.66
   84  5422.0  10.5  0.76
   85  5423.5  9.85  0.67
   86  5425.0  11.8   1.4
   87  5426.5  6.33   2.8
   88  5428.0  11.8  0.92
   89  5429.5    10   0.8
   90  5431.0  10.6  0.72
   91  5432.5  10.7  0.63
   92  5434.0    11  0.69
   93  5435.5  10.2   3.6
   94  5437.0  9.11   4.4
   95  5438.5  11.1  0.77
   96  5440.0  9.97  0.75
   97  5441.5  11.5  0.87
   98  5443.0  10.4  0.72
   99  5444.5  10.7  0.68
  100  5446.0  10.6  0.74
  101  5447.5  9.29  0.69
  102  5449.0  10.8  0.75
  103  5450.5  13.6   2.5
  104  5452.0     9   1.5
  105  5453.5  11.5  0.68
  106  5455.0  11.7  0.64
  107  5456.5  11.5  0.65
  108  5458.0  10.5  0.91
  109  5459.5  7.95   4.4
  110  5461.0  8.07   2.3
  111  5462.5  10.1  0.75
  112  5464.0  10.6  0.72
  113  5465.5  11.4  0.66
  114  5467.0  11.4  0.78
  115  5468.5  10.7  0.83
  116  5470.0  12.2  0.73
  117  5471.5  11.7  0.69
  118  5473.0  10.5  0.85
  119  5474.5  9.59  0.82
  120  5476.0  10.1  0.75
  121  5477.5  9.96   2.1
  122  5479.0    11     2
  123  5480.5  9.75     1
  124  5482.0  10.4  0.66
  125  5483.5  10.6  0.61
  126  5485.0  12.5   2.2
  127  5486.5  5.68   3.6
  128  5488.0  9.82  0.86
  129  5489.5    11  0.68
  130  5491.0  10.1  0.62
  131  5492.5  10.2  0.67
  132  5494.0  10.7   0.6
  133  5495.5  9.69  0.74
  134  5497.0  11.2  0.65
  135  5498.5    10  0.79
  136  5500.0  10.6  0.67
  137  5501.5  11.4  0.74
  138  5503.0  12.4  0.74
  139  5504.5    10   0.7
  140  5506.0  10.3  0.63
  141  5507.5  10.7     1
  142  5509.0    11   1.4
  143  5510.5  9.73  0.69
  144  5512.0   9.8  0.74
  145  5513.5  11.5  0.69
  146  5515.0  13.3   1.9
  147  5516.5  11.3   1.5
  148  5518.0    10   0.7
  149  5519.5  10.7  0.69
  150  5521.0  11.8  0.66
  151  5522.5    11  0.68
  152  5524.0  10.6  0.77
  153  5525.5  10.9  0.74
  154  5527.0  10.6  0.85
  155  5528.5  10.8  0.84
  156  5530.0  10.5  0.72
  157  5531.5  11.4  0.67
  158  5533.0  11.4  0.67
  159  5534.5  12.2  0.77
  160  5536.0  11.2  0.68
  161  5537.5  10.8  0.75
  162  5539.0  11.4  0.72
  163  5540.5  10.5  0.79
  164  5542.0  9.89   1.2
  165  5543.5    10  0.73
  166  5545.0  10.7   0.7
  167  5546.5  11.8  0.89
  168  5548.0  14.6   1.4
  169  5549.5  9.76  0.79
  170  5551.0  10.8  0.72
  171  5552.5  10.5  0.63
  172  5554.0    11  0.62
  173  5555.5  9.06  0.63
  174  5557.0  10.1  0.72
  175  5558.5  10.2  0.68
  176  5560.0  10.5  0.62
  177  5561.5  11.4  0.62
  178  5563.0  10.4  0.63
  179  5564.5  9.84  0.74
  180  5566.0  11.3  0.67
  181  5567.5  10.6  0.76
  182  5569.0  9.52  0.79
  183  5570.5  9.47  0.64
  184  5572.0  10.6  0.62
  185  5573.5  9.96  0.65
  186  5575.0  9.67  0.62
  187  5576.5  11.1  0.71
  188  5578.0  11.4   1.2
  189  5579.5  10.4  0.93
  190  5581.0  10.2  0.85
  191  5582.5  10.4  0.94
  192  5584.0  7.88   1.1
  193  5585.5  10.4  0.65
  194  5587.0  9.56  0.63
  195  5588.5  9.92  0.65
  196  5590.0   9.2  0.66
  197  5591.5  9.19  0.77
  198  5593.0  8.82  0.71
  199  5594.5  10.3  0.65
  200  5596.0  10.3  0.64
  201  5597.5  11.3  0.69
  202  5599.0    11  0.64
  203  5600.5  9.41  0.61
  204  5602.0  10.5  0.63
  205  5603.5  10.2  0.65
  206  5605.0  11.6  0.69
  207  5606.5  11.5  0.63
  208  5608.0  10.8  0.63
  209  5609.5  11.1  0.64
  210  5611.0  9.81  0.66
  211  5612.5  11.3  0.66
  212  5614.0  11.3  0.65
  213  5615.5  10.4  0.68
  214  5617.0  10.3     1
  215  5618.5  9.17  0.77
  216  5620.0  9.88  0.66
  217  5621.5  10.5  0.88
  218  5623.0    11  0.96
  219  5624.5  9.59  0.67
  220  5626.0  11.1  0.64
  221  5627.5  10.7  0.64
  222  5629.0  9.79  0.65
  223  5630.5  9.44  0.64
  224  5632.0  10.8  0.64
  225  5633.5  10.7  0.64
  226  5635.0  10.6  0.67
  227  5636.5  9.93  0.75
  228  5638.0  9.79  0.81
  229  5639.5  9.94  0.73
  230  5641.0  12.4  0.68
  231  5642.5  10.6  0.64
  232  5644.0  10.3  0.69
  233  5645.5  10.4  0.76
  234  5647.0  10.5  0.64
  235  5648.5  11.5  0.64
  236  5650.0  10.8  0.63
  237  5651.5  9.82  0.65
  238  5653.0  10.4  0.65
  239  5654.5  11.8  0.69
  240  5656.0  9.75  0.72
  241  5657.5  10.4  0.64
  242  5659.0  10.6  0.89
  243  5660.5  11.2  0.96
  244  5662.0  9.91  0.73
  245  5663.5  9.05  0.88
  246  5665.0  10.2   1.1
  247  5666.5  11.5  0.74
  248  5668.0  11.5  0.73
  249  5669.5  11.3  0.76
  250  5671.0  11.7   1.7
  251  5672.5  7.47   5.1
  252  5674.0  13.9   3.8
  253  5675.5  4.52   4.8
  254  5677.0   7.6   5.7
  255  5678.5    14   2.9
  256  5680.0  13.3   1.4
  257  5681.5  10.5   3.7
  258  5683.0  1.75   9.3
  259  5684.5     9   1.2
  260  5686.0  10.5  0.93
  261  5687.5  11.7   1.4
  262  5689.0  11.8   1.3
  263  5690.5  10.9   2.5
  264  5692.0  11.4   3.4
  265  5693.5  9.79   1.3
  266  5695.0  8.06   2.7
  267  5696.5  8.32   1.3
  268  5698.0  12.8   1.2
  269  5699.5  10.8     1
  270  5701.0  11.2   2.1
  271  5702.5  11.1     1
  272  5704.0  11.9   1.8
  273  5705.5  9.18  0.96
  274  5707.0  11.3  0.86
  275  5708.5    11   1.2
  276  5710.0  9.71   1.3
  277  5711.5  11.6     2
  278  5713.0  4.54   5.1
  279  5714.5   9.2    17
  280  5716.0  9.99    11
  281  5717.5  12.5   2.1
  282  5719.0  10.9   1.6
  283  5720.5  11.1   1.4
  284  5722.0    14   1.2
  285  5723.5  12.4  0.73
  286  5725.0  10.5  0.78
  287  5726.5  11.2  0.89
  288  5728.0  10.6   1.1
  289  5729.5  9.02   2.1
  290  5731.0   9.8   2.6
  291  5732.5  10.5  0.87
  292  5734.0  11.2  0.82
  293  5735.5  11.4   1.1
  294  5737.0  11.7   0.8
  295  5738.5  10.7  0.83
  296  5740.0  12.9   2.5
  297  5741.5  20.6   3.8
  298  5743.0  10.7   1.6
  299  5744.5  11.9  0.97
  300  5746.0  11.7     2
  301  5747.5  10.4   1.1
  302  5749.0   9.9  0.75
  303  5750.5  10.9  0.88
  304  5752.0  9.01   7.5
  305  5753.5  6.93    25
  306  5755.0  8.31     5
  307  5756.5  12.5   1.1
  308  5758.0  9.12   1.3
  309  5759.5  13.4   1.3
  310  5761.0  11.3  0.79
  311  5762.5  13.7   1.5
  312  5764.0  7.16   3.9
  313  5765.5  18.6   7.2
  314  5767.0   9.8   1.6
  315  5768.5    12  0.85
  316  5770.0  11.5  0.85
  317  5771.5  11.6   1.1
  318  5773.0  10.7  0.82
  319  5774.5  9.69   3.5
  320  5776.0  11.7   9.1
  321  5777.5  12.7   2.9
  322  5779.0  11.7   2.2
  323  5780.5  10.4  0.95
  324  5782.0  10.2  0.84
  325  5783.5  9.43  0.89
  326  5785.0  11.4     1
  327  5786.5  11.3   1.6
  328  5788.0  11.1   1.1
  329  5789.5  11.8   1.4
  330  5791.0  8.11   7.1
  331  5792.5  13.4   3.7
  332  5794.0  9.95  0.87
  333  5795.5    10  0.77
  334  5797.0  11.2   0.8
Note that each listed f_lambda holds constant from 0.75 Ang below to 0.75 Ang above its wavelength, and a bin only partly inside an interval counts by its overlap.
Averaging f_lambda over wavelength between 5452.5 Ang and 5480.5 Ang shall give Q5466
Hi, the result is 10.5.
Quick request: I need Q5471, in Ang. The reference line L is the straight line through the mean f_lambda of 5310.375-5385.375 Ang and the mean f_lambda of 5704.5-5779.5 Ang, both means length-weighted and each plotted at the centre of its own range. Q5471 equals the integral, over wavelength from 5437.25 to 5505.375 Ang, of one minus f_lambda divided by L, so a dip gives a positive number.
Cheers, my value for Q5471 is 3.9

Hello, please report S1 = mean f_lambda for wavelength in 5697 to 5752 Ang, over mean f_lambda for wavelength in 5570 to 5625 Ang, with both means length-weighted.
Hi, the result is 1.1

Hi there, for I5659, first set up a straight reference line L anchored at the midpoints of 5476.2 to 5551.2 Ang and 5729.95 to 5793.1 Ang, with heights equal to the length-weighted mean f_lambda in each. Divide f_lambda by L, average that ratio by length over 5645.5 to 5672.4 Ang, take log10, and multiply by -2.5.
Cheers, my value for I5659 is 0.04 mag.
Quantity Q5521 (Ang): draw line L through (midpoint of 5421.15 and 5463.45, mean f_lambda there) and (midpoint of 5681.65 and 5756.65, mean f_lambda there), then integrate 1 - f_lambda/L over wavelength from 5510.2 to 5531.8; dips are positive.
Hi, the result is -1.1 Ang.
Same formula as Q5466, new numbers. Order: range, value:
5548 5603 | 10.2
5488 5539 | 10.9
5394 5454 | 10.6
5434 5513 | 10.5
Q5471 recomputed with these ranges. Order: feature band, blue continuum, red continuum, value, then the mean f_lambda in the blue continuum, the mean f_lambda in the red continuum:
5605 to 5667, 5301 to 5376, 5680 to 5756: 1.08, 11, 10.6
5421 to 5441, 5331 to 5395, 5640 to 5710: 1.59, 11.4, 10.4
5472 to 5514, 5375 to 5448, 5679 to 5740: 1.43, 10.8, 10.5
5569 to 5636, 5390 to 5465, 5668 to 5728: 1.13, 10.6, 10.4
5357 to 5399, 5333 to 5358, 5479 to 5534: 1.68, 11.7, 10.7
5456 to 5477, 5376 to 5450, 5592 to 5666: 0.61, 10.8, 10.5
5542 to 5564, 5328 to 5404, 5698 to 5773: 0.84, 11.2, 11.1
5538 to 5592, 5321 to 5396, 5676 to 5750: 2.86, 11.2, 10.8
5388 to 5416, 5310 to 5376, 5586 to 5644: 0.42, 11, 10.4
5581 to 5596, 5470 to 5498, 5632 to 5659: 1.27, 10.3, 10.6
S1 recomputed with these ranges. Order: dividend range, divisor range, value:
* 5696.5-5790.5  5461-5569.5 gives 1.04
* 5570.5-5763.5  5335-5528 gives 0.97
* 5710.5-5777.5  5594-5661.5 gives 1.05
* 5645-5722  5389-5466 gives 0.98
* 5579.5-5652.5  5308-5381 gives 0.93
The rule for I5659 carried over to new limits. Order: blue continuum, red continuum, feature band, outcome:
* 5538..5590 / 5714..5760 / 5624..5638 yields 0.04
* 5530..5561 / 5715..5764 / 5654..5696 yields 0.10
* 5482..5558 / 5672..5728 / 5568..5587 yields 0.06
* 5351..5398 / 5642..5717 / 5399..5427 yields 0.02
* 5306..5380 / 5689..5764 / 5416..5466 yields 0.06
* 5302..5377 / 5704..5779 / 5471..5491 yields 0.09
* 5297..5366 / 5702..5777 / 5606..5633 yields 0.06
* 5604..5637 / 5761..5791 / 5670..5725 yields 0.06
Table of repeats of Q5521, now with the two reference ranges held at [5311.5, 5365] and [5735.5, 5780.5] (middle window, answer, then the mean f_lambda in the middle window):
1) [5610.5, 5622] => 1.0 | 10.3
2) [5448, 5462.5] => 0.9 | 10.5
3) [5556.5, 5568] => 0.7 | 10.6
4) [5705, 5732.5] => 2.3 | 10.5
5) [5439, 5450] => 0.6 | 10.6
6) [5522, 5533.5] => 0.4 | 10.9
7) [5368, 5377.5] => 0.5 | 10.5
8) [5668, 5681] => 1.0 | 10.5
